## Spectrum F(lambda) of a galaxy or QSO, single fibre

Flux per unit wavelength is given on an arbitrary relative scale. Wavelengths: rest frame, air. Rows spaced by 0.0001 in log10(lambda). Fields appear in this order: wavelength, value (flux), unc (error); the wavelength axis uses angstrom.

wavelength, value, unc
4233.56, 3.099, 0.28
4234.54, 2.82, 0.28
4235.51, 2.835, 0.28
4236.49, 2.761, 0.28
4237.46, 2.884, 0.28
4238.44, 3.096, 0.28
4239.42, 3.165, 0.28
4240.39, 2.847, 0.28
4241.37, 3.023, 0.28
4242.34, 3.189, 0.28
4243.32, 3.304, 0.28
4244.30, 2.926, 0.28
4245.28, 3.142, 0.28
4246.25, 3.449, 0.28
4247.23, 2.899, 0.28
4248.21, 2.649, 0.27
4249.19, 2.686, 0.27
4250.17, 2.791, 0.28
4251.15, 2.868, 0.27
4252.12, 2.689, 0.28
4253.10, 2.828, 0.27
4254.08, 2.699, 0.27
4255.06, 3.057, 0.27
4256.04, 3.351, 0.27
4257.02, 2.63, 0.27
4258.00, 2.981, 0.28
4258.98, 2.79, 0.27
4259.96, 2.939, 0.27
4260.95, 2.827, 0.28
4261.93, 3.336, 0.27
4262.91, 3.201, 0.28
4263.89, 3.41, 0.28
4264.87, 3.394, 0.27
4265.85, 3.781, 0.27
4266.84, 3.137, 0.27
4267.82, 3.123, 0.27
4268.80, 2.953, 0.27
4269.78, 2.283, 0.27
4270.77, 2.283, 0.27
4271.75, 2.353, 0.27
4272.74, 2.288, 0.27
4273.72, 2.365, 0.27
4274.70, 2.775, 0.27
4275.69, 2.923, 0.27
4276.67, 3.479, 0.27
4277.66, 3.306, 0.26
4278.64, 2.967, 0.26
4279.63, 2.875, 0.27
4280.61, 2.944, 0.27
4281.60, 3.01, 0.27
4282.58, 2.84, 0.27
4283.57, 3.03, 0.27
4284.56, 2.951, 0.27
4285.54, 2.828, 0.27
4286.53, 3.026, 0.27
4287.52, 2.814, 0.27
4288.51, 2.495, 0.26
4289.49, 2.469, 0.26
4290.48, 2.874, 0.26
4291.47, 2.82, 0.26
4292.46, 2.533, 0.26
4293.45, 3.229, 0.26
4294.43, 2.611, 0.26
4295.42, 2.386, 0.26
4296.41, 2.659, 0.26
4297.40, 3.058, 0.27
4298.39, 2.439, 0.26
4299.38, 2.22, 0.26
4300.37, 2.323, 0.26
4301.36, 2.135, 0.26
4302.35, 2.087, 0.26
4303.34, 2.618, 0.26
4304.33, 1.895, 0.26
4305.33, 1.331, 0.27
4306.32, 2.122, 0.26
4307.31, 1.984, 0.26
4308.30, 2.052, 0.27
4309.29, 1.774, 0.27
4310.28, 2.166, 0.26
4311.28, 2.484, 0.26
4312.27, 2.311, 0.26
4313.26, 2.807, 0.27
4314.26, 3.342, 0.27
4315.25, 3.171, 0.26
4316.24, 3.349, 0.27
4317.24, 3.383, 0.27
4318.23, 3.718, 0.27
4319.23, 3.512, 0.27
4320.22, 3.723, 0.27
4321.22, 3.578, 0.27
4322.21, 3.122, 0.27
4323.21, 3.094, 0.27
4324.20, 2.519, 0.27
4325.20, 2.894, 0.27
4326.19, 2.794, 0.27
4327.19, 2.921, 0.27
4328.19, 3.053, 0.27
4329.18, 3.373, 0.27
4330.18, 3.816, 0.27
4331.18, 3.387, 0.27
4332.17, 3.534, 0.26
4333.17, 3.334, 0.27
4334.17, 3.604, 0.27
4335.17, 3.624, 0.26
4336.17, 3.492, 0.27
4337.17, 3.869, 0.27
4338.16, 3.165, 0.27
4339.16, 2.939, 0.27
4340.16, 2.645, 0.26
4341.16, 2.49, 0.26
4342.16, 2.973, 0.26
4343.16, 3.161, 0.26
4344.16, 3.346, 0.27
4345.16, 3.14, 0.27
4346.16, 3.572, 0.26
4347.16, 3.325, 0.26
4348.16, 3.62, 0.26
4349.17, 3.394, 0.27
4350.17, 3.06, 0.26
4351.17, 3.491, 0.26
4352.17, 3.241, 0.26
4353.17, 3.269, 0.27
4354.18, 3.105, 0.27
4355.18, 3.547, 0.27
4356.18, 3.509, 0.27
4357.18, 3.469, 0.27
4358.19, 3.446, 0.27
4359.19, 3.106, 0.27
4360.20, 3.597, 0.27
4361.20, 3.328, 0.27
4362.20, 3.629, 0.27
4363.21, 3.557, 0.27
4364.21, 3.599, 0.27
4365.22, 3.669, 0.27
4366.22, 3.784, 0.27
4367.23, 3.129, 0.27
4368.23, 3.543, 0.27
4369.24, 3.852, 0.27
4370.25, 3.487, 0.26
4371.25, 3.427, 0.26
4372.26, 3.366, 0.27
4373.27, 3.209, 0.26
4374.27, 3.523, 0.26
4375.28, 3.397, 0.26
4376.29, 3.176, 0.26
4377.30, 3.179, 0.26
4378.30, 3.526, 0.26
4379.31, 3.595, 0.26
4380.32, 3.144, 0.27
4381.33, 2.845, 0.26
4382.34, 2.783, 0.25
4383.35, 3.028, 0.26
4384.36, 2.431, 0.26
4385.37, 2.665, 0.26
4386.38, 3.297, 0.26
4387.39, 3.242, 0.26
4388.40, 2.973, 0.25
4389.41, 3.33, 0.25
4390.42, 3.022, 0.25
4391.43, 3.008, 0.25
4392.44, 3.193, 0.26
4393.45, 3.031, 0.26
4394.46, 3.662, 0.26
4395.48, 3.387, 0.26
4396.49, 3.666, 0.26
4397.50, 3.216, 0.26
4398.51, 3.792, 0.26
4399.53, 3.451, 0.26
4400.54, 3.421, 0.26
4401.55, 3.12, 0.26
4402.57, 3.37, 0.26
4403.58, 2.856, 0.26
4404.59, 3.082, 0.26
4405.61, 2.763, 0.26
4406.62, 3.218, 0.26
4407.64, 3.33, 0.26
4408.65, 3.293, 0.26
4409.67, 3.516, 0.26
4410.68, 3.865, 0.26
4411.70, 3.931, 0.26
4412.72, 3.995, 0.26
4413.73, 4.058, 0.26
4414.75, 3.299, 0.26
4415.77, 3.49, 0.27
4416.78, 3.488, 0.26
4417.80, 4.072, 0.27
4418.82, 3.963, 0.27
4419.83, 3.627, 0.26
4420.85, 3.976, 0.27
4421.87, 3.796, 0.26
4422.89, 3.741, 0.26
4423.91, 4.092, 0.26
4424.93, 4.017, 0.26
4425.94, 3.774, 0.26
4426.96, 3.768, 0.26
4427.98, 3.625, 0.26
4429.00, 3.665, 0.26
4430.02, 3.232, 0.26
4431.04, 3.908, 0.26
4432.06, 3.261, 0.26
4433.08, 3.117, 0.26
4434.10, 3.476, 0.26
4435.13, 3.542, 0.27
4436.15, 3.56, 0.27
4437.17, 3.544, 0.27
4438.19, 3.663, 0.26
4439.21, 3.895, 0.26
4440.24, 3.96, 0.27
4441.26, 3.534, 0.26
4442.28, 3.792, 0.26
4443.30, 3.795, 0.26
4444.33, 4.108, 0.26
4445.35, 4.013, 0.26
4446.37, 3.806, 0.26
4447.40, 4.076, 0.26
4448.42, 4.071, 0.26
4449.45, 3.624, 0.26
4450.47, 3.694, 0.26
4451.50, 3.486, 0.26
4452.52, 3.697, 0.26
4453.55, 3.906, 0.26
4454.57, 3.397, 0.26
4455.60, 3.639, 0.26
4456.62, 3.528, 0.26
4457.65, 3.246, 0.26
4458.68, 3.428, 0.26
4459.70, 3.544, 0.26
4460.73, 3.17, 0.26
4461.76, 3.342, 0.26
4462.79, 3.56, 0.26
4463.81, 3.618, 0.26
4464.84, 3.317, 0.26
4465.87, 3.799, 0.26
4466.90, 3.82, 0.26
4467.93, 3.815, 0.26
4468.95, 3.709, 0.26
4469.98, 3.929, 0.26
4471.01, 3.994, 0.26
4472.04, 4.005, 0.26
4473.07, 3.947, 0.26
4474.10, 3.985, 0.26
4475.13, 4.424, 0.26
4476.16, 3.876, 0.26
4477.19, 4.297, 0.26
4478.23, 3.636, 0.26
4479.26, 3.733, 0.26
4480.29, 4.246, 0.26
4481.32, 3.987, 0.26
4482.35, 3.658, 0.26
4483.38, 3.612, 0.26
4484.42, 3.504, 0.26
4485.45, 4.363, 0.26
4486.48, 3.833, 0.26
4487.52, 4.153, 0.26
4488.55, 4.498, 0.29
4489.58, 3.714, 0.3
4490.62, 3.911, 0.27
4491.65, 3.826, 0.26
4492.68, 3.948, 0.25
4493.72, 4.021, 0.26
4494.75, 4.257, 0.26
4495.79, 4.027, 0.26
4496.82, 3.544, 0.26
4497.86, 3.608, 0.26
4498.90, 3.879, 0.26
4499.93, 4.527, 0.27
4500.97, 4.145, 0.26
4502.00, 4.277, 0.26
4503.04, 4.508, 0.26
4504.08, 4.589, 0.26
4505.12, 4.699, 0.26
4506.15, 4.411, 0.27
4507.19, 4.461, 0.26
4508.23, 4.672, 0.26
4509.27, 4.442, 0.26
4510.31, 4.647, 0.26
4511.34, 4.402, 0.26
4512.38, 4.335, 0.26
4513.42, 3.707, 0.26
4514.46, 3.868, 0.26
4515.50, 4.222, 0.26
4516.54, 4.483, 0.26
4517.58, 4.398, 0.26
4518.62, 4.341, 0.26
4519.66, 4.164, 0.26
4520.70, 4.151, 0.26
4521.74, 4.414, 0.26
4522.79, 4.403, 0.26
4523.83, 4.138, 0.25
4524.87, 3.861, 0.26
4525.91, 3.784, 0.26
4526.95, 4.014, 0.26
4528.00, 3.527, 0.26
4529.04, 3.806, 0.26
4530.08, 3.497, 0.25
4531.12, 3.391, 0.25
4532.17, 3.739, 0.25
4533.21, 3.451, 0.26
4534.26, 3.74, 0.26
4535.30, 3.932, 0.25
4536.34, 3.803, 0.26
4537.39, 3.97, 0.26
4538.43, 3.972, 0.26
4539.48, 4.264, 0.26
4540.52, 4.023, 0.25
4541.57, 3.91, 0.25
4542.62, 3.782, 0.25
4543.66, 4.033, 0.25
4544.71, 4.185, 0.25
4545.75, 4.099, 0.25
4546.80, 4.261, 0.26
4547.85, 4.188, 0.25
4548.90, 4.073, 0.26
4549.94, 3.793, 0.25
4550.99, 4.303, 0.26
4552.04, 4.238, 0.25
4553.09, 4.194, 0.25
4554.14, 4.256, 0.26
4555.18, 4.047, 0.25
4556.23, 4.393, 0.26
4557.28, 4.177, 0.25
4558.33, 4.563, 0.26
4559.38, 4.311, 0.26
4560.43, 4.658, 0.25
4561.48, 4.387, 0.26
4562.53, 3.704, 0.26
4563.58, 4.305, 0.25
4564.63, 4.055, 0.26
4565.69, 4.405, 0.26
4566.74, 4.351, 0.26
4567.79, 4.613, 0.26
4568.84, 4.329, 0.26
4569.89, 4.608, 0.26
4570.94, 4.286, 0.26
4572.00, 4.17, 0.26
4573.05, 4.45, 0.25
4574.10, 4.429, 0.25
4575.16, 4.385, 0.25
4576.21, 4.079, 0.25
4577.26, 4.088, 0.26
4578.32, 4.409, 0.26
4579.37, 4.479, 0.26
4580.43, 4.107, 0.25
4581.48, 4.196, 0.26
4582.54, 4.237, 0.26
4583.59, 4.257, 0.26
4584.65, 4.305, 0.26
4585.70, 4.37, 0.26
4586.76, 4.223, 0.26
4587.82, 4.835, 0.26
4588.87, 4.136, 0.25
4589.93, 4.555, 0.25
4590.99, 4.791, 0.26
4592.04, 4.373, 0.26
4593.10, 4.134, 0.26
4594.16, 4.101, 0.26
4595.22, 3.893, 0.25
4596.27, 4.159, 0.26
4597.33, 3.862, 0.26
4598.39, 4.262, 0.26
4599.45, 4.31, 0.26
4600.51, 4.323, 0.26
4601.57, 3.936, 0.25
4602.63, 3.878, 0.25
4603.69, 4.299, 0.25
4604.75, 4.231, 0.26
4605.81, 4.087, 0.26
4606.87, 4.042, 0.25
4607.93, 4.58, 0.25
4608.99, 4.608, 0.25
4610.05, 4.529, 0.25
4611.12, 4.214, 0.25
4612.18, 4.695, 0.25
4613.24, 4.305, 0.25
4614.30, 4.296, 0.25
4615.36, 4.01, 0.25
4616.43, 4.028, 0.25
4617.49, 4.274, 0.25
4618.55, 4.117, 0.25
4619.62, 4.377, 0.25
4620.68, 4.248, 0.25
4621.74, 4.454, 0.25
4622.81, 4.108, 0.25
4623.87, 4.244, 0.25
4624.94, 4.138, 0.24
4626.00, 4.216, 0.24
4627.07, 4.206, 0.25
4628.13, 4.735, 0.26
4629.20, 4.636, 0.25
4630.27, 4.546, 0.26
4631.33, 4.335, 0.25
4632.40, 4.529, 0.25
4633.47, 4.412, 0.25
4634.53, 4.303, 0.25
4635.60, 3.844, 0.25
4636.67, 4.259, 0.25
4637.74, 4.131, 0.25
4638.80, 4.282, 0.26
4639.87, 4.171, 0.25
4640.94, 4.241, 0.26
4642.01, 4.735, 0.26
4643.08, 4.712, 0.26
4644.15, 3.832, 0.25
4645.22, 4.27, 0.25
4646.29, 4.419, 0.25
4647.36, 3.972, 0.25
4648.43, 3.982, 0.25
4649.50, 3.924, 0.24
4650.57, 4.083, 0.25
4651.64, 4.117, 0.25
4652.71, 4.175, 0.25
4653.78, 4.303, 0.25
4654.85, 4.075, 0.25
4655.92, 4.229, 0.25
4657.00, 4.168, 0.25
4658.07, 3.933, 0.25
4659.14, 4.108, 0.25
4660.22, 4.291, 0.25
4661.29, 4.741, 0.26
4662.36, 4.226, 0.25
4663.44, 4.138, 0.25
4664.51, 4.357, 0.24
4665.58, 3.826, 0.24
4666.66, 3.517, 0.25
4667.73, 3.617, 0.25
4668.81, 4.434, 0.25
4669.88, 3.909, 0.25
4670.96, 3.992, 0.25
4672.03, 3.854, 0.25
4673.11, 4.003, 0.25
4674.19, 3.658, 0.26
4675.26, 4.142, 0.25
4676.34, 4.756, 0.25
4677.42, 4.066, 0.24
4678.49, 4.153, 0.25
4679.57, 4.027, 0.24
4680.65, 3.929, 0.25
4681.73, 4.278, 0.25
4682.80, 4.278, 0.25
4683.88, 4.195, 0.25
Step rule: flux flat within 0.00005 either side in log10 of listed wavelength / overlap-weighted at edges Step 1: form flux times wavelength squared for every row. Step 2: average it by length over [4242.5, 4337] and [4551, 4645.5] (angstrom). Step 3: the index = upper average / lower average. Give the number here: 1.71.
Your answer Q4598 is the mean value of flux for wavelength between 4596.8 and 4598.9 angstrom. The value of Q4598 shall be 4.06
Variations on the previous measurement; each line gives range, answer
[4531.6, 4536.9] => 3.73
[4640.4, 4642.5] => 4.48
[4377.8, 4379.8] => 3.56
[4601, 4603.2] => 3.92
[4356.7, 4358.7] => 3.45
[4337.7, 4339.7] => 3.04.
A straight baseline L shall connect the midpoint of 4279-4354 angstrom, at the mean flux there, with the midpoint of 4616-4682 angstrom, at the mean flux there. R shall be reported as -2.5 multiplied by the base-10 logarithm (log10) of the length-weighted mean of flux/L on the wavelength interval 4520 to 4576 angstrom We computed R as -0.08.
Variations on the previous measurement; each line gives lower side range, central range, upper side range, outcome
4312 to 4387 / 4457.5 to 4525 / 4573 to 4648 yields -0.05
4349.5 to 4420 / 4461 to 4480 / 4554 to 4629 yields -0.02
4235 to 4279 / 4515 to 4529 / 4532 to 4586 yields -0.03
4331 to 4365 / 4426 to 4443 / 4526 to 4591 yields 0.02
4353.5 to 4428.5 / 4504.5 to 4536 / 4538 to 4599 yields -0.02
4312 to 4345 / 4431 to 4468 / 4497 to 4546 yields 0.04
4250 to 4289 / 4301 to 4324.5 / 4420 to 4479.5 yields 0.16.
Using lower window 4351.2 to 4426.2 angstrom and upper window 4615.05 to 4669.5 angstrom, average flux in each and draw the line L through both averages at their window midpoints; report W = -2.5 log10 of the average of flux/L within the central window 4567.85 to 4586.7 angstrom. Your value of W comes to -0.08 mag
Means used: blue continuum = 3.41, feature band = 4.31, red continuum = 4.22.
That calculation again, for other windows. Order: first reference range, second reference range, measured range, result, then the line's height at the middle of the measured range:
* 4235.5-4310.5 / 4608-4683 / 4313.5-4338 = -0.12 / 2.97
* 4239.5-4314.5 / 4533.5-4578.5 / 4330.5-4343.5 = -0.07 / 3.06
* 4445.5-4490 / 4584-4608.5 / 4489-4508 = -0.07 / 3.9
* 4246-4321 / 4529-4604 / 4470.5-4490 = -0.06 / 3.75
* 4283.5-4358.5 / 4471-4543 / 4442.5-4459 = 0.00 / 3.72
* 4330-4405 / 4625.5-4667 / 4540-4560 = -0.06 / 3.91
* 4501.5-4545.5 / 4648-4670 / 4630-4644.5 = -0.05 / 4.11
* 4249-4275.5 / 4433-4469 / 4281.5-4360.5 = 0.06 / 3.12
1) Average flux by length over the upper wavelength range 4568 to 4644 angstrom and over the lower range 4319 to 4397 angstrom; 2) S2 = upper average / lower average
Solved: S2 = 1.3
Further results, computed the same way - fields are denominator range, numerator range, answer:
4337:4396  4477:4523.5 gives 1.26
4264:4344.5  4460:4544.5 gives 1.39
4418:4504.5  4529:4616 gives 1.10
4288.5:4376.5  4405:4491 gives 1.22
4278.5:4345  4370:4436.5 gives 1.19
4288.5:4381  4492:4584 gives 1.35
